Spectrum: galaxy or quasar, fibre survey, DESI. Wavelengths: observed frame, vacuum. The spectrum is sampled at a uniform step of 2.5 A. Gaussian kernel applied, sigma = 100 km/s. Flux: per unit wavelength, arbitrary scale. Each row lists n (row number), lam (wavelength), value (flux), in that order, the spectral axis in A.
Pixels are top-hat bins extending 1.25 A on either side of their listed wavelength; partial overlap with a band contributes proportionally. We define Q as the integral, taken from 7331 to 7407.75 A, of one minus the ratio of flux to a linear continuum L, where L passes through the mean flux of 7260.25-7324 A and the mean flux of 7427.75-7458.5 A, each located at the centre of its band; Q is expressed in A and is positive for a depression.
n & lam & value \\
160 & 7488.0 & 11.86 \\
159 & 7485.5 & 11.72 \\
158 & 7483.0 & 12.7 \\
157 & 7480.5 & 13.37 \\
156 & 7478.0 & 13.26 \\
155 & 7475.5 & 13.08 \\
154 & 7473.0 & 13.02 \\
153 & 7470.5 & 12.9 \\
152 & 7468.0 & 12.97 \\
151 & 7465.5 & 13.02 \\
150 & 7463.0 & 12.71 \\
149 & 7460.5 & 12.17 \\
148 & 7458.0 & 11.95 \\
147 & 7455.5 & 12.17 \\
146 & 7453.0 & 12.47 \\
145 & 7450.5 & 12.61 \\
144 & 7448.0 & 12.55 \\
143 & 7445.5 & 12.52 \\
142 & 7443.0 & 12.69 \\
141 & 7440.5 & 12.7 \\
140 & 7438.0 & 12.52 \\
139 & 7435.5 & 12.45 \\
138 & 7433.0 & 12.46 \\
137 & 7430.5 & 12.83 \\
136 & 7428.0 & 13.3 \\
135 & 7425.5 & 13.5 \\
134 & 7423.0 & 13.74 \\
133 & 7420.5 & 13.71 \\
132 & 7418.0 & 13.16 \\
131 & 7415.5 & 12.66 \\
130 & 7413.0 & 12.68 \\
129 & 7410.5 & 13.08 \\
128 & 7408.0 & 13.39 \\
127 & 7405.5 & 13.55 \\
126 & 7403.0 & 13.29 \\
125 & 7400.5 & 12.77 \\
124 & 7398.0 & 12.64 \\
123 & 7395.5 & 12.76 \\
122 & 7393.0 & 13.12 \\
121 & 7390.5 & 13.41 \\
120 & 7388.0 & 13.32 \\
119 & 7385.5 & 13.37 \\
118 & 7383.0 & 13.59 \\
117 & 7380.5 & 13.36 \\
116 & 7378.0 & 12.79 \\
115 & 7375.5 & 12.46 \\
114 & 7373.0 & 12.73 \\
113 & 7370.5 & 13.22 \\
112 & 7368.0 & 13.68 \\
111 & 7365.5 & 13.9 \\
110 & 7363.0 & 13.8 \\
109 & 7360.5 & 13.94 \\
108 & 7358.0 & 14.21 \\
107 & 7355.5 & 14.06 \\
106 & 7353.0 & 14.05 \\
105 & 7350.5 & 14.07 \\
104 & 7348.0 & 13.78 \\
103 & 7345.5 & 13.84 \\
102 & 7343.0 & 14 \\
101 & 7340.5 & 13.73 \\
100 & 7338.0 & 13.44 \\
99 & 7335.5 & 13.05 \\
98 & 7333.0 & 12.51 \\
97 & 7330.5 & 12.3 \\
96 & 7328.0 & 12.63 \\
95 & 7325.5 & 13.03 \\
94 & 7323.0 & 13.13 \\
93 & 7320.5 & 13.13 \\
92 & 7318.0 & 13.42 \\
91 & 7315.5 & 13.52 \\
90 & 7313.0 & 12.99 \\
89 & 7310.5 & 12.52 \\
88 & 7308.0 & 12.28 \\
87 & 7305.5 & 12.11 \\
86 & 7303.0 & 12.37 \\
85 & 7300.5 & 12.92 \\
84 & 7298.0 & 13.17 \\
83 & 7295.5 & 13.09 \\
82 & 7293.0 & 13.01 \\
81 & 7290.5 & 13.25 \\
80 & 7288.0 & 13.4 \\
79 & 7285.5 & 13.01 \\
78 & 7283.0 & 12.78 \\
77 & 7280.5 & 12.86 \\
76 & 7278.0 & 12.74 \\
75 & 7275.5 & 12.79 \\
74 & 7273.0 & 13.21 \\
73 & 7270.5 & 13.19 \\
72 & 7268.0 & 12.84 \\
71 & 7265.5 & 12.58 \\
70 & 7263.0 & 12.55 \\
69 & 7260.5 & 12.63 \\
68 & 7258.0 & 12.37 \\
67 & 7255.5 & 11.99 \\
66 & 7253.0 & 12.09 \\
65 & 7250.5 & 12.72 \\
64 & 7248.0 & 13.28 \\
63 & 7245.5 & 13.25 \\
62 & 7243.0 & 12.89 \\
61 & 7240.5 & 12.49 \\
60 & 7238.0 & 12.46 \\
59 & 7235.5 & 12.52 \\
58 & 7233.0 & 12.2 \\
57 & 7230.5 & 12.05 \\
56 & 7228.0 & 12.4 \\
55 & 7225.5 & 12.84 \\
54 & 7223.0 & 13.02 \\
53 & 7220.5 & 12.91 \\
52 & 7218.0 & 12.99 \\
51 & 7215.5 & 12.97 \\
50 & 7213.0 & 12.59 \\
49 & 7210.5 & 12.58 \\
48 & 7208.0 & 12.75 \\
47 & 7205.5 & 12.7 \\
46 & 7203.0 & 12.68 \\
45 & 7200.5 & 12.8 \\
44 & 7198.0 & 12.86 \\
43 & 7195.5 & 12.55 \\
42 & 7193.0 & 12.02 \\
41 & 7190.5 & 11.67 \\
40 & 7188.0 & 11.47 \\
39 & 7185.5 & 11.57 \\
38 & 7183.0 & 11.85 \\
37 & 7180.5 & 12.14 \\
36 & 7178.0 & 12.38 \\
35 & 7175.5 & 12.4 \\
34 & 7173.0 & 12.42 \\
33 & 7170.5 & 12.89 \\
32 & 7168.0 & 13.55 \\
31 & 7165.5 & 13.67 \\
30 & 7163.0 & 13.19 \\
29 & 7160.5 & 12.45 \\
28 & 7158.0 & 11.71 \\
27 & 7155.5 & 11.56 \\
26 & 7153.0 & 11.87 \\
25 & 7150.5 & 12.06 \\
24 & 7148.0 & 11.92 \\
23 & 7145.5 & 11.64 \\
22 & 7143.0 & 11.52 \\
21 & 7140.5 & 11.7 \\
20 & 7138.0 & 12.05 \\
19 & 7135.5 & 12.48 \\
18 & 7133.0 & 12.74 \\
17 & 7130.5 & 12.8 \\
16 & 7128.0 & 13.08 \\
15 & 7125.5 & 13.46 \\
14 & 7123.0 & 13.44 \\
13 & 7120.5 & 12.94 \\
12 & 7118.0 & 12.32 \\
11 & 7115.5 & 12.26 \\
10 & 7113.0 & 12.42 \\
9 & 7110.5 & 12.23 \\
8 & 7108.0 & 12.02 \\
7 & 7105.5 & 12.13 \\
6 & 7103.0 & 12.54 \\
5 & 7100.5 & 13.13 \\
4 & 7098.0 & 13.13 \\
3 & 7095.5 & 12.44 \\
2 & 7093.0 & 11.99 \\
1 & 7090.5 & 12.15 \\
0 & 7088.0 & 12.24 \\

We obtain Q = -4.1 A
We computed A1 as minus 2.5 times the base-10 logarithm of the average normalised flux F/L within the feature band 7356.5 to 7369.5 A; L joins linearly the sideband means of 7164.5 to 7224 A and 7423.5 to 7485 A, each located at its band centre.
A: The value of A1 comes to -0.10 mag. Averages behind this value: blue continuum 12.6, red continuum 12.7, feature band 13.9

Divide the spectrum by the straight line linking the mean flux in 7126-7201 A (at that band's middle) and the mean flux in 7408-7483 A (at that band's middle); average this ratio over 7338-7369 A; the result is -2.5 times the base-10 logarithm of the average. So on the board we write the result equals -0.10 mag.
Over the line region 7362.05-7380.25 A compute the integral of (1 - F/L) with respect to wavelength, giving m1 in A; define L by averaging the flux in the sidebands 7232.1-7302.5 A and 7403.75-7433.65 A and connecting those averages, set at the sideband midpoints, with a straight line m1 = -0.22 A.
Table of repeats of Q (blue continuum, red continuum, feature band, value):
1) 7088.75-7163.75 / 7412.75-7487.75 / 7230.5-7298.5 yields -1.2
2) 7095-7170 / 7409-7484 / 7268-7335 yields -1.2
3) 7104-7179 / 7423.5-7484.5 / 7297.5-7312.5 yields 0.1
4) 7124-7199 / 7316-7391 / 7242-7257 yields 0.1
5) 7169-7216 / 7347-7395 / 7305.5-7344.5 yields 0.6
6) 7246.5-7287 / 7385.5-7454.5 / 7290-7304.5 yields -0.2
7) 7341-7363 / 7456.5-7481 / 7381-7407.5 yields 0.7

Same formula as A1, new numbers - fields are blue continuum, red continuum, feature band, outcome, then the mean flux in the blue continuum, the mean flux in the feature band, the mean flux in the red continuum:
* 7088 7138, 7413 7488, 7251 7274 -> 0.01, 12.6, 12.6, 12.8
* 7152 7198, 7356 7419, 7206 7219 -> -0.02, 12.3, 12.8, 13.2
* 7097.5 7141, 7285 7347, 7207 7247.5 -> 0.01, 12.6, 12.7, 13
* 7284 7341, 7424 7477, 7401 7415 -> -0.03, 12.9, 13.1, 12.7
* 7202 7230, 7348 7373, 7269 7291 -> 0.02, 12.7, 13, 13.8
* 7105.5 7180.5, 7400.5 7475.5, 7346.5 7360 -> -0.10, 12.4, 14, 12.9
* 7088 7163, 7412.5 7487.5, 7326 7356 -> -0.07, 12.4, 13.4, 12.8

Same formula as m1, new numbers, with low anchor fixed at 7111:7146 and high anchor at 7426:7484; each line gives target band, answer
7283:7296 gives -0.5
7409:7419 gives -0.2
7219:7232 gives -0.1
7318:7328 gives -0.4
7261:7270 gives -0.1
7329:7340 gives -0.2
